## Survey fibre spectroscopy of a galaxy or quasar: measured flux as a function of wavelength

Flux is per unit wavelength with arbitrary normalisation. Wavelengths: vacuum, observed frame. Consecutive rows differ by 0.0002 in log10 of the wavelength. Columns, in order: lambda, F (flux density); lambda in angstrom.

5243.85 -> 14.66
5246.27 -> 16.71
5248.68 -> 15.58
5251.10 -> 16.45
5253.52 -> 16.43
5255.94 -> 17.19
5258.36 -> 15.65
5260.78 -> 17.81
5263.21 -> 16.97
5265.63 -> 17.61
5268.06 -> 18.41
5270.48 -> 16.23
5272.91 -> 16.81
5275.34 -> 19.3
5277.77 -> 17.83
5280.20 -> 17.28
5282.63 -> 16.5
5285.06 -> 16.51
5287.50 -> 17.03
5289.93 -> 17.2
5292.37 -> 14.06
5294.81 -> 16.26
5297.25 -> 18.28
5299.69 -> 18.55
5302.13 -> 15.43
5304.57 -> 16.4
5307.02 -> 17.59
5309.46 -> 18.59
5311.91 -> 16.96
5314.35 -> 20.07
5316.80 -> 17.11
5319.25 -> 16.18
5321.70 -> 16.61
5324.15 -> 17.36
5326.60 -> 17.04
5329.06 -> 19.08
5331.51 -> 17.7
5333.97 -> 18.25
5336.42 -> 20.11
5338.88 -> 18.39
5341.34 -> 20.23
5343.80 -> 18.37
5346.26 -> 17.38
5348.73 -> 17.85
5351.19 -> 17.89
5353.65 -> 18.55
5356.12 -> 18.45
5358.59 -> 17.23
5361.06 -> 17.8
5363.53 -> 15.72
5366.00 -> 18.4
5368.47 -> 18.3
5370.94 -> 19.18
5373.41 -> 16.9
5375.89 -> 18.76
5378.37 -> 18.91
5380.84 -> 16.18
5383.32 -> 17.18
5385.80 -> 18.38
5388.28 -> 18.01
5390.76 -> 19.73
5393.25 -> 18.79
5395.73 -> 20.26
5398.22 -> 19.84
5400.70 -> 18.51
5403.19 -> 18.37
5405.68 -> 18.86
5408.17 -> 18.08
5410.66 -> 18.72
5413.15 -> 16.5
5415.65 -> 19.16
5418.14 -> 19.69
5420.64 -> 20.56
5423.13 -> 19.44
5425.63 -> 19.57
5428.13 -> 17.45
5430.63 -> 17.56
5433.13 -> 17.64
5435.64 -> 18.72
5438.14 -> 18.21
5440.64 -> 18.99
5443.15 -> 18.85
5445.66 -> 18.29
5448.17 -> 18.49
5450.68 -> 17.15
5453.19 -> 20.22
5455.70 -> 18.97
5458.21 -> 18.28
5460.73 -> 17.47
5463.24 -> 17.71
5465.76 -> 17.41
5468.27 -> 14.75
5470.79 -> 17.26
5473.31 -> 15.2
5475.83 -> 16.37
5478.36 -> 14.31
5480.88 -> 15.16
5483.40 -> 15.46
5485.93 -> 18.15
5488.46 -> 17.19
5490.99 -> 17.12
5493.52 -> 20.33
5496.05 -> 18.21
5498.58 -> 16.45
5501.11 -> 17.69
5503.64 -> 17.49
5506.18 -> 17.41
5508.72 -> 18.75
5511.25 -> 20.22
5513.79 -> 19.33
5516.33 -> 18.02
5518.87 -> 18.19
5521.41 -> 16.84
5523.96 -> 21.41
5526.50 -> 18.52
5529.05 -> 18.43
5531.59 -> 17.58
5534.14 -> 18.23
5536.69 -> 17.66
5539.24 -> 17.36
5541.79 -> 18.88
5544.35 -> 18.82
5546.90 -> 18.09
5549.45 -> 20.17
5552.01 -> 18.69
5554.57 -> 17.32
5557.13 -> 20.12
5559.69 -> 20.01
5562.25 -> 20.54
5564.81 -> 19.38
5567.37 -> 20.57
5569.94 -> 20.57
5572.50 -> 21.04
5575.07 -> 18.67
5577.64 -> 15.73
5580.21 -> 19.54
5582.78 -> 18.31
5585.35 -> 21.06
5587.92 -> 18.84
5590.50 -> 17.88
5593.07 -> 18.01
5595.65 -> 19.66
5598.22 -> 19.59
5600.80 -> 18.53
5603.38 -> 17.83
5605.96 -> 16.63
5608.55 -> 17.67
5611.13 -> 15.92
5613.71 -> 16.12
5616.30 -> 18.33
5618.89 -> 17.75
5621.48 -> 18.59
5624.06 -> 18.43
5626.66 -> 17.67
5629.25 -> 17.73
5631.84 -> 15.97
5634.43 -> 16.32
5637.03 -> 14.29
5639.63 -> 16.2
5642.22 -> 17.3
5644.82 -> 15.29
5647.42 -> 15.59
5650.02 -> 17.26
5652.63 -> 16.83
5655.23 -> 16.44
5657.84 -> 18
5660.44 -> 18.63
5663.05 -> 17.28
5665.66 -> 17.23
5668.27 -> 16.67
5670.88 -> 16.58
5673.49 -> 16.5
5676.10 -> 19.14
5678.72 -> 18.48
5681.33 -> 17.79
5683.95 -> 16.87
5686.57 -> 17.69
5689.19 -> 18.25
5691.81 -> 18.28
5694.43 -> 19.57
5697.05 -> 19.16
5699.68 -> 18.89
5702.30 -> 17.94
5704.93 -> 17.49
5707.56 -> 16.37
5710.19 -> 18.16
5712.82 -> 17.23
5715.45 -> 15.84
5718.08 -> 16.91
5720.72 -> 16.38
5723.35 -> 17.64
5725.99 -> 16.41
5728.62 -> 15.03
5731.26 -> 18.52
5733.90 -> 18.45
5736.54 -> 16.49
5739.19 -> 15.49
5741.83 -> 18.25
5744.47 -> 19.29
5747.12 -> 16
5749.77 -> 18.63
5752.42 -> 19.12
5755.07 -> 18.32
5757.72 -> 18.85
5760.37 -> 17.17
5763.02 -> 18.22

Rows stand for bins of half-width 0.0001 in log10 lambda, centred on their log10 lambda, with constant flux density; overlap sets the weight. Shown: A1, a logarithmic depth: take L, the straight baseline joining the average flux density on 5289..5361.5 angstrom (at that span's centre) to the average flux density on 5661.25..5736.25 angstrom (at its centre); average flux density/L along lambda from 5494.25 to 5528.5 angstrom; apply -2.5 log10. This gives -0.047 mag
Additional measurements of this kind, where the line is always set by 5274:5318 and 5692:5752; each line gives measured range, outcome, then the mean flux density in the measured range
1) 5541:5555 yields -0.08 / 18.7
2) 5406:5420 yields -0.07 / 18.5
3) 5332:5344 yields -0.10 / 19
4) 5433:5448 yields -0.07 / 18.5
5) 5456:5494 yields 0.04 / 16.8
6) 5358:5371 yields -0.02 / 17.7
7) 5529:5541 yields -0.03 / 17.8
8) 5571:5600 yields -0.09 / 18.9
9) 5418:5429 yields -0.12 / 19.4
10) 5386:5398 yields -0.11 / 19.2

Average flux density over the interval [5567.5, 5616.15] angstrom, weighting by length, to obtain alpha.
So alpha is 18.5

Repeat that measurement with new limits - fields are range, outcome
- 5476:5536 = 17.8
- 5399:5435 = 18.6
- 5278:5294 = 16.5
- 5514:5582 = 18.9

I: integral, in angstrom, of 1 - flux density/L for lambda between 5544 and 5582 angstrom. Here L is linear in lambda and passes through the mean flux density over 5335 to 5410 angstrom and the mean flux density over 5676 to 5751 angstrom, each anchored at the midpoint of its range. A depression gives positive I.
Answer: -2.9 angstrom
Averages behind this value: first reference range 18.4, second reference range 17.6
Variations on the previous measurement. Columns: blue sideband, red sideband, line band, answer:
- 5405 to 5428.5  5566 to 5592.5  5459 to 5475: 1.9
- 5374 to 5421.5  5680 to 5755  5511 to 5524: -0.3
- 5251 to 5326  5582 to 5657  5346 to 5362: -0.7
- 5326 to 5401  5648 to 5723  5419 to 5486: 1.5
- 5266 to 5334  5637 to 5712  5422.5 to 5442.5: -1.2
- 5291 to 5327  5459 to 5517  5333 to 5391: -3.3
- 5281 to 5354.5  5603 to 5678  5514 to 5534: -1.4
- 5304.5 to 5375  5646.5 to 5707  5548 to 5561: -1.1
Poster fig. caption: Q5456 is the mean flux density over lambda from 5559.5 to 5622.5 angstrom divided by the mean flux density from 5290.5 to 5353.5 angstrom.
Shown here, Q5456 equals 1.05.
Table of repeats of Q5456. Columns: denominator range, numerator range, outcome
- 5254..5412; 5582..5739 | 0.98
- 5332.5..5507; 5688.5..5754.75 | 0.98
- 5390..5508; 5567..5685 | 0.98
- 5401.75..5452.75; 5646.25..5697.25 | 0.95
